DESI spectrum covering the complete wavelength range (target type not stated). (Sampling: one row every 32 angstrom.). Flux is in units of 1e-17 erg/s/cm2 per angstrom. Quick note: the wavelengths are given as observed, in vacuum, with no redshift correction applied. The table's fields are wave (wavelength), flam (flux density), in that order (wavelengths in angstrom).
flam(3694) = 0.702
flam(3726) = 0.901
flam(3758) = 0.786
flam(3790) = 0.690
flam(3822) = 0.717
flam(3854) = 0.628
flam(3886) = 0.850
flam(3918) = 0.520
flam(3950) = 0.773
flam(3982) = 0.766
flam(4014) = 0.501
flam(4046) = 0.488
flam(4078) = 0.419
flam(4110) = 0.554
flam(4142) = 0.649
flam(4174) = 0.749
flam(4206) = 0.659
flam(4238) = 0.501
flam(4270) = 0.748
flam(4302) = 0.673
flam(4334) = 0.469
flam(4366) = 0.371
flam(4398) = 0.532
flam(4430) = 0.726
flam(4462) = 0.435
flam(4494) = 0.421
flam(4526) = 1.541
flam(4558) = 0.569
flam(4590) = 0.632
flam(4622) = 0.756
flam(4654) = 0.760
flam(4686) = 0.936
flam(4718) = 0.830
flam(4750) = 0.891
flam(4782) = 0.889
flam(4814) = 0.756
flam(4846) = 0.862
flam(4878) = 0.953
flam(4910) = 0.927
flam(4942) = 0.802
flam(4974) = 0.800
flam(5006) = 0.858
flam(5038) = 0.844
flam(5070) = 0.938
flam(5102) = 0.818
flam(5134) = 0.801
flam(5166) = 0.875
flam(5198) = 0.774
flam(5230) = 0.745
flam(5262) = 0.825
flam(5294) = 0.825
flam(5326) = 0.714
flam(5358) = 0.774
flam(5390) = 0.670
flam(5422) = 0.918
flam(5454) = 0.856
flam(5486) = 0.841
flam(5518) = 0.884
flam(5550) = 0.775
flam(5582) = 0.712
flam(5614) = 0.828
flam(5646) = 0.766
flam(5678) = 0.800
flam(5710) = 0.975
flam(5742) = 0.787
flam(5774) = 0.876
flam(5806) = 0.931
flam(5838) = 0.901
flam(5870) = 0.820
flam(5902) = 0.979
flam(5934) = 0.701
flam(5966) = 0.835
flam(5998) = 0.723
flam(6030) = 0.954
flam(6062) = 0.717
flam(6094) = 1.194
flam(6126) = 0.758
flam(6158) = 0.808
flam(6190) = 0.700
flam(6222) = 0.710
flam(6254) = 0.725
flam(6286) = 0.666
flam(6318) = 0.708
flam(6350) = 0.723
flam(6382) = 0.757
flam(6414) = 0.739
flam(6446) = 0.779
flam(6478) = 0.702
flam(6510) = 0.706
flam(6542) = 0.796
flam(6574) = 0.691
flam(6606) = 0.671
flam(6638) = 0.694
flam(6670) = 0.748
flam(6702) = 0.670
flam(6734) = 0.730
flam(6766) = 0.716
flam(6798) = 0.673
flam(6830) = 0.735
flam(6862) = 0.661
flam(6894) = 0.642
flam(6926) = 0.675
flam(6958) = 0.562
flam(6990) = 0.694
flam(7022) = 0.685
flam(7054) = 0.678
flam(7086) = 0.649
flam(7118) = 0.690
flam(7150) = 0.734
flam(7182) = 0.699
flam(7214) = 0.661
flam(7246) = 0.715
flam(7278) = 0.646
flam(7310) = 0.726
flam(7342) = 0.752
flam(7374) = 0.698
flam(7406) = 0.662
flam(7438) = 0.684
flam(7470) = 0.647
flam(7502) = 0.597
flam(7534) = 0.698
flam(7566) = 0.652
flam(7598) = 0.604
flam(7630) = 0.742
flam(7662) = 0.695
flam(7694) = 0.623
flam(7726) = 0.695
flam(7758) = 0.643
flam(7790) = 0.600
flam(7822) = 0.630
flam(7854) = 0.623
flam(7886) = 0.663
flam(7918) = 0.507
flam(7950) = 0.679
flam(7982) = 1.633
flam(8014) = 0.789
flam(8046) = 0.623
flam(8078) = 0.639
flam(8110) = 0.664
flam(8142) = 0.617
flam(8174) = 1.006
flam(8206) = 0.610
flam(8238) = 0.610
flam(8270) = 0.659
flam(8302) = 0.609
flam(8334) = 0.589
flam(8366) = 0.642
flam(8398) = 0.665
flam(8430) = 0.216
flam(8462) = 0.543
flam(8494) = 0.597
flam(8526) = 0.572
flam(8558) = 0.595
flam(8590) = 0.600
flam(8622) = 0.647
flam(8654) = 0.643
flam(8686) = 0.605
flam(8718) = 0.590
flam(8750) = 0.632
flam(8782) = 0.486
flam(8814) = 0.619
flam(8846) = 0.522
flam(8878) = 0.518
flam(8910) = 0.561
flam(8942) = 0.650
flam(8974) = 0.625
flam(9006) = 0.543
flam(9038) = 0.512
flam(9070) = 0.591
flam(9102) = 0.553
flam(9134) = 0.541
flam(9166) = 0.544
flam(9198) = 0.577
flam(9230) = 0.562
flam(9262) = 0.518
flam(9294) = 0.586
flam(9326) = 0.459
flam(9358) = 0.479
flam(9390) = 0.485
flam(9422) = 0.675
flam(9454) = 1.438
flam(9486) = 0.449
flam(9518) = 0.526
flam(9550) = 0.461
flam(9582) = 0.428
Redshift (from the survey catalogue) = 0.22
